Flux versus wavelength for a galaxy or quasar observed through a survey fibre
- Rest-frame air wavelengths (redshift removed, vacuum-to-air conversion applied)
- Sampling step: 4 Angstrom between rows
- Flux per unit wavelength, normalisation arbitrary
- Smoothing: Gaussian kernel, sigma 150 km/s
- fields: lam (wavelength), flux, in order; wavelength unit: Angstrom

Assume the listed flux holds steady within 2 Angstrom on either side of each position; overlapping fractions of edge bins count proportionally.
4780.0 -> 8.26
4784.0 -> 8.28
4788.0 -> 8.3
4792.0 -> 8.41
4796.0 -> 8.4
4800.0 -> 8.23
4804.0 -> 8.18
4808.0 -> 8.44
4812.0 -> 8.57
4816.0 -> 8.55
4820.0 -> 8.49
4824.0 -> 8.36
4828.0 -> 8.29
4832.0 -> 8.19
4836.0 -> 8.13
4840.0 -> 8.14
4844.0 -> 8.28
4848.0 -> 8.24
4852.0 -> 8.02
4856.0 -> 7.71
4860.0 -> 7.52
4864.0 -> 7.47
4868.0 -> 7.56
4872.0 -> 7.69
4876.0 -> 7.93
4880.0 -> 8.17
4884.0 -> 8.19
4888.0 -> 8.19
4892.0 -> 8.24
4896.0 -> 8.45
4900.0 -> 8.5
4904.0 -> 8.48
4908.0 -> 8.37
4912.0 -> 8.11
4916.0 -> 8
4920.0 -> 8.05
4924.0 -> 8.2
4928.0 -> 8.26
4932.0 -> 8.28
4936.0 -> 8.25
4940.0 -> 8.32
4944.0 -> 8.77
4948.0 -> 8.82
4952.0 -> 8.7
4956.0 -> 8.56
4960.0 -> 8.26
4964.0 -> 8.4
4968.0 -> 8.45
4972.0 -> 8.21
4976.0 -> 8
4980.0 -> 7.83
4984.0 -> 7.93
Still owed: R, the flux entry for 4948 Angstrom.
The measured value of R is 8.82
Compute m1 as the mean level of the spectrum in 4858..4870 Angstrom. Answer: 7.52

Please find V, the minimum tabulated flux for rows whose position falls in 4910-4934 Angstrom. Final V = 8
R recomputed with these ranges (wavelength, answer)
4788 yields 8.3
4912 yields 8.11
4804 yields 8.18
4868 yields 7.56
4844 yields 8.28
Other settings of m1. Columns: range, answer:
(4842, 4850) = 8.26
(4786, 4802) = 8.34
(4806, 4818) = 8.52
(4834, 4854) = 8.16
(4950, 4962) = 8.51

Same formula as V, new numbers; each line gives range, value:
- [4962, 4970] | 8.4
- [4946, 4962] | 8.26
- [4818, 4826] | 8.36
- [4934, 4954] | 8.25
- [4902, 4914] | 8.11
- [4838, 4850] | 8.14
